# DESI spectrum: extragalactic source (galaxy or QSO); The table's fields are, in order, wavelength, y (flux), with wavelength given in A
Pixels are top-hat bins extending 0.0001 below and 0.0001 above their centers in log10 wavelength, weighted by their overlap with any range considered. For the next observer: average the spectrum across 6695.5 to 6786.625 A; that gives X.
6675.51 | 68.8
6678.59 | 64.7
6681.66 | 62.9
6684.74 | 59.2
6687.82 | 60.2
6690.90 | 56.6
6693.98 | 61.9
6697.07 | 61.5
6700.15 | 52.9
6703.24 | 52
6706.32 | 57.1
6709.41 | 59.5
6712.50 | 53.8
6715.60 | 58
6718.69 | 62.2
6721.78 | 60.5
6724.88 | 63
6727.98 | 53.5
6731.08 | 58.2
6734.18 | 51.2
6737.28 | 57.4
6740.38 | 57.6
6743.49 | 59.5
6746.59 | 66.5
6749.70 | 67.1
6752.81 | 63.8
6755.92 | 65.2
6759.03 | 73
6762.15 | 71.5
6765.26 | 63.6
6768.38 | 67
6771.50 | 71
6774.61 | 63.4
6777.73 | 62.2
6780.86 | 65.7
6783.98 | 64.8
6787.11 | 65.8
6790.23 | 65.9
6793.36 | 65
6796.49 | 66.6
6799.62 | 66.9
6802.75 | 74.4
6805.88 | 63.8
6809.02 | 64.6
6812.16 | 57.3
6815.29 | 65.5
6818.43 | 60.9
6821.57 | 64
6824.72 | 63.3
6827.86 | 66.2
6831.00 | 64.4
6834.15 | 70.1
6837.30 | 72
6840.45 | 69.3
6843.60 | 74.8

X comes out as 61.5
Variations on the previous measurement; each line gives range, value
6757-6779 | 67.4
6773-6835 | 65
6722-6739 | 57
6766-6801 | 65.8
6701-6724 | 57.6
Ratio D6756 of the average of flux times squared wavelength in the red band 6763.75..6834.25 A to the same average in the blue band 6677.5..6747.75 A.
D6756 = 1.1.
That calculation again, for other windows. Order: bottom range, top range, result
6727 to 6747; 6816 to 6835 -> 1.16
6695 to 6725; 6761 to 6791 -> 1.16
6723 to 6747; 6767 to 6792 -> 1.15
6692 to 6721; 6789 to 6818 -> 1.17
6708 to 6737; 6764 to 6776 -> 1.17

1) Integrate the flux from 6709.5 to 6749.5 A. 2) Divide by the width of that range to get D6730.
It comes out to 58.8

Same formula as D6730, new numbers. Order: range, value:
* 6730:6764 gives 62.9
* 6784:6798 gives 65.7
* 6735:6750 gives 60.7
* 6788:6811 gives 66.5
